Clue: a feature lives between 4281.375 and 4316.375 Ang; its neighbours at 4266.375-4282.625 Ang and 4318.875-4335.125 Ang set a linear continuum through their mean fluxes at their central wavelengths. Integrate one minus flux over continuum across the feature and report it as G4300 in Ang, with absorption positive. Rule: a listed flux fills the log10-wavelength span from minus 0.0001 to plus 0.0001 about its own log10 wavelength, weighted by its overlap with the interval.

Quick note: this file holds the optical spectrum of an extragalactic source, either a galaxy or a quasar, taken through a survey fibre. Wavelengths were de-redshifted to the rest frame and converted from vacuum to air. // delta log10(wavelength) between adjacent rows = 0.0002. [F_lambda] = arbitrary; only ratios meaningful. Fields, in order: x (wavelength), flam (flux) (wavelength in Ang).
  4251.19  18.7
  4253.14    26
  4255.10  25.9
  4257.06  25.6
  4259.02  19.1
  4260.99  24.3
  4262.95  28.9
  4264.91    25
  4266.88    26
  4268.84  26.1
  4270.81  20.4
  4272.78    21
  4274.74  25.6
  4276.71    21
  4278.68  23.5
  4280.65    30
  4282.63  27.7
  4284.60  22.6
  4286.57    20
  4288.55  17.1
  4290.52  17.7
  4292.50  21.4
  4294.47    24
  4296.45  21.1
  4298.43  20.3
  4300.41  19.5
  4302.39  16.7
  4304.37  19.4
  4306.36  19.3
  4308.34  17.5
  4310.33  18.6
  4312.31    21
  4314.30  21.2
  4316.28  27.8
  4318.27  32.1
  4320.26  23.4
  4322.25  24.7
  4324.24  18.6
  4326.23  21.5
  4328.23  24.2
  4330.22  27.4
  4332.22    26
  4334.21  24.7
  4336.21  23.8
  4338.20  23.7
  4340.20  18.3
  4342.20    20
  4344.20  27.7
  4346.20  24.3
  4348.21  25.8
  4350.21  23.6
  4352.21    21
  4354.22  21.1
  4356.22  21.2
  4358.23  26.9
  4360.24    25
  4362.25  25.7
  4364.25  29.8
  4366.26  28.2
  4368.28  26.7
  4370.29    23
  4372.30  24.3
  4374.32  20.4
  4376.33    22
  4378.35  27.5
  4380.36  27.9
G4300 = 5.20 Ang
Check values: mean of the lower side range 24.4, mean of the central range 20.6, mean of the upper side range 24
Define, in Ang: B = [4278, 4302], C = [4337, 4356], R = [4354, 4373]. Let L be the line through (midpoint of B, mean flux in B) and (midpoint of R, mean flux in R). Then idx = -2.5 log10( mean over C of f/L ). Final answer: 0.08 mag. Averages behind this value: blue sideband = 21.9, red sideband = 25.4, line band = 22.8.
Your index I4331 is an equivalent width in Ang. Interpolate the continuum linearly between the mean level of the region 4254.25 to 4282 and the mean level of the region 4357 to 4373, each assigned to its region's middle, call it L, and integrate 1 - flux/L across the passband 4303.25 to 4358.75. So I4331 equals 5.6 Ang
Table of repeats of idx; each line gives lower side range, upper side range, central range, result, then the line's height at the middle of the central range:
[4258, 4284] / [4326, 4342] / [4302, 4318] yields 0.15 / 23.9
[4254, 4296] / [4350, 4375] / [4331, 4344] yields 0.05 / 24.2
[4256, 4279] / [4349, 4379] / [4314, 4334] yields -0.03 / 24.2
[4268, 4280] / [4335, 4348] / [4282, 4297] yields 0.09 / 23.1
